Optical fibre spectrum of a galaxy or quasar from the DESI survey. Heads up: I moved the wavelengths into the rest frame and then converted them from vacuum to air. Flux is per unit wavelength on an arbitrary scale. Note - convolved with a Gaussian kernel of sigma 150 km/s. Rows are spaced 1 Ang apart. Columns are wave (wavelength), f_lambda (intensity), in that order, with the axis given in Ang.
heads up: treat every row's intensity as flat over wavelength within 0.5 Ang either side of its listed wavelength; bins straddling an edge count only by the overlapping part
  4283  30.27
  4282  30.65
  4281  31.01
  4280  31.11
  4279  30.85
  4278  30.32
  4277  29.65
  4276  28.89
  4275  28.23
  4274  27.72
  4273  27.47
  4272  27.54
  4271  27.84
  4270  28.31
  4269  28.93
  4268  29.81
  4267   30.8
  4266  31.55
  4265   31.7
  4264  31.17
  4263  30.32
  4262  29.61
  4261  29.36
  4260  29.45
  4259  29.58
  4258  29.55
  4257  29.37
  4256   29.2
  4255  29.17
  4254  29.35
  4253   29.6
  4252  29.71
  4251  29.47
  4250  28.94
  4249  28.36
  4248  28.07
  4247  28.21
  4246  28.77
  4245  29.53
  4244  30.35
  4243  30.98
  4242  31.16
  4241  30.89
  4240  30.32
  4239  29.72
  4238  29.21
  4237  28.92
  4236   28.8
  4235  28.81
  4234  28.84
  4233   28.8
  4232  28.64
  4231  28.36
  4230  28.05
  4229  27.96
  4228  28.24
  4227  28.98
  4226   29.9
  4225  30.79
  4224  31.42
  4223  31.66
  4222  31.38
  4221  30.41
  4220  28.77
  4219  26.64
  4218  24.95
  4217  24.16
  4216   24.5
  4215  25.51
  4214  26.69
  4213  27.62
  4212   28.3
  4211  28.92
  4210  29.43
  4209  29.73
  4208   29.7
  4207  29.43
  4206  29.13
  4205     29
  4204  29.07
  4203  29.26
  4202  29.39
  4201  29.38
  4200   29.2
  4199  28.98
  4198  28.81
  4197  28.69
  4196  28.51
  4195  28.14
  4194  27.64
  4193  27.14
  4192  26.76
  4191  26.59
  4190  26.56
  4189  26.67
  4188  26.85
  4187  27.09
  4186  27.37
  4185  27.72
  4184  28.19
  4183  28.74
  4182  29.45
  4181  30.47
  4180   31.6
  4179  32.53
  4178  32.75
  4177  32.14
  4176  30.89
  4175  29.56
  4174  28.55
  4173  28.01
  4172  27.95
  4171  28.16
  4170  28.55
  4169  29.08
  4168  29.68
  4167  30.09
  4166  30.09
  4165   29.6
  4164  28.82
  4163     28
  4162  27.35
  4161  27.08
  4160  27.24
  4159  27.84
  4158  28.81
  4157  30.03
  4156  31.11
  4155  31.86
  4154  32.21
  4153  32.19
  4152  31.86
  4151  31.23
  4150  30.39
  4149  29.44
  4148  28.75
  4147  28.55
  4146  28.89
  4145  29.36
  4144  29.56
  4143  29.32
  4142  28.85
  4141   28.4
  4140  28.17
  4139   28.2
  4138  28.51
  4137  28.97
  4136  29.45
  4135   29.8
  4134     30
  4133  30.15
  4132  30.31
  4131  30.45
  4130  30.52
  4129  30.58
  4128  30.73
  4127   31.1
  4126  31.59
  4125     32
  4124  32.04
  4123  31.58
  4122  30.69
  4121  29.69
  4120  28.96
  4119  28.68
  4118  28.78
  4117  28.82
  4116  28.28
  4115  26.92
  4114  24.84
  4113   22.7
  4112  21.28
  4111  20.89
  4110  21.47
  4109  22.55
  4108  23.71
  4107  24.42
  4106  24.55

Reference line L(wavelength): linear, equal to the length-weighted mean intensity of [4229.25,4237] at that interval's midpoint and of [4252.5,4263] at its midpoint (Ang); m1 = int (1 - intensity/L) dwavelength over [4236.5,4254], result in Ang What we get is -0.3 Ang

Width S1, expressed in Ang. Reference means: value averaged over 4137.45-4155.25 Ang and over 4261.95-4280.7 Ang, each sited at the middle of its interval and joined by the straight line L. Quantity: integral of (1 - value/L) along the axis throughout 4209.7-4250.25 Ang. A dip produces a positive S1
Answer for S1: 1.2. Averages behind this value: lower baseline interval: 29.7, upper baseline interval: 29.6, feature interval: 28.8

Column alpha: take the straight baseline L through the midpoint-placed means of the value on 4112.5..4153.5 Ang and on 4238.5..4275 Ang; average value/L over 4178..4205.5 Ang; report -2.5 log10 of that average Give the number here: 0.03 mag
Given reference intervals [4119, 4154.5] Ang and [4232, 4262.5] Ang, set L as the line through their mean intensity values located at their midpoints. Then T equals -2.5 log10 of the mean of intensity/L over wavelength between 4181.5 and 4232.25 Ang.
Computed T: 0.05 mag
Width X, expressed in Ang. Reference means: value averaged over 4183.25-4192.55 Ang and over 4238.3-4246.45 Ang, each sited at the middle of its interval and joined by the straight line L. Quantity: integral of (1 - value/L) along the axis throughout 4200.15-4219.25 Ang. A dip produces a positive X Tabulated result 0.2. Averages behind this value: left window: 27.1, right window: 30.2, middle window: 28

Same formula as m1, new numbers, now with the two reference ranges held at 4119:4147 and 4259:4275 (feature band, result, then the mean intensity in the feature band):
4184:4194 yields 0.9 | 27.1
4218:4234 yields 0.2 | 29.2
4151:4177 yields 0.3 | 29.5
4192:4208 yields 0.5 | 28.7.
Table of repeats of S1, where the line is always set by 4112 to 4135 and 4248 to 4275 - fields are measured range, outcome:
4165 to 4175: 0.13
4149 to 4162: -0.30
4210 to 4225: 0.65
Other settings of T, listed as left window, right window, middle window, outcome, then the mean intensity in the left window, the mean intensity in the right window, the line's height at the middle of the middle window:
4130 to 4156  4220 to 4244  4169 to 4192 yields 0.03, 29.8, 29.7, 29.8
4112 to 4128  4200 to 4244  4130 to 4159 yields -0.03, 28.9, 28.9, 28.9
